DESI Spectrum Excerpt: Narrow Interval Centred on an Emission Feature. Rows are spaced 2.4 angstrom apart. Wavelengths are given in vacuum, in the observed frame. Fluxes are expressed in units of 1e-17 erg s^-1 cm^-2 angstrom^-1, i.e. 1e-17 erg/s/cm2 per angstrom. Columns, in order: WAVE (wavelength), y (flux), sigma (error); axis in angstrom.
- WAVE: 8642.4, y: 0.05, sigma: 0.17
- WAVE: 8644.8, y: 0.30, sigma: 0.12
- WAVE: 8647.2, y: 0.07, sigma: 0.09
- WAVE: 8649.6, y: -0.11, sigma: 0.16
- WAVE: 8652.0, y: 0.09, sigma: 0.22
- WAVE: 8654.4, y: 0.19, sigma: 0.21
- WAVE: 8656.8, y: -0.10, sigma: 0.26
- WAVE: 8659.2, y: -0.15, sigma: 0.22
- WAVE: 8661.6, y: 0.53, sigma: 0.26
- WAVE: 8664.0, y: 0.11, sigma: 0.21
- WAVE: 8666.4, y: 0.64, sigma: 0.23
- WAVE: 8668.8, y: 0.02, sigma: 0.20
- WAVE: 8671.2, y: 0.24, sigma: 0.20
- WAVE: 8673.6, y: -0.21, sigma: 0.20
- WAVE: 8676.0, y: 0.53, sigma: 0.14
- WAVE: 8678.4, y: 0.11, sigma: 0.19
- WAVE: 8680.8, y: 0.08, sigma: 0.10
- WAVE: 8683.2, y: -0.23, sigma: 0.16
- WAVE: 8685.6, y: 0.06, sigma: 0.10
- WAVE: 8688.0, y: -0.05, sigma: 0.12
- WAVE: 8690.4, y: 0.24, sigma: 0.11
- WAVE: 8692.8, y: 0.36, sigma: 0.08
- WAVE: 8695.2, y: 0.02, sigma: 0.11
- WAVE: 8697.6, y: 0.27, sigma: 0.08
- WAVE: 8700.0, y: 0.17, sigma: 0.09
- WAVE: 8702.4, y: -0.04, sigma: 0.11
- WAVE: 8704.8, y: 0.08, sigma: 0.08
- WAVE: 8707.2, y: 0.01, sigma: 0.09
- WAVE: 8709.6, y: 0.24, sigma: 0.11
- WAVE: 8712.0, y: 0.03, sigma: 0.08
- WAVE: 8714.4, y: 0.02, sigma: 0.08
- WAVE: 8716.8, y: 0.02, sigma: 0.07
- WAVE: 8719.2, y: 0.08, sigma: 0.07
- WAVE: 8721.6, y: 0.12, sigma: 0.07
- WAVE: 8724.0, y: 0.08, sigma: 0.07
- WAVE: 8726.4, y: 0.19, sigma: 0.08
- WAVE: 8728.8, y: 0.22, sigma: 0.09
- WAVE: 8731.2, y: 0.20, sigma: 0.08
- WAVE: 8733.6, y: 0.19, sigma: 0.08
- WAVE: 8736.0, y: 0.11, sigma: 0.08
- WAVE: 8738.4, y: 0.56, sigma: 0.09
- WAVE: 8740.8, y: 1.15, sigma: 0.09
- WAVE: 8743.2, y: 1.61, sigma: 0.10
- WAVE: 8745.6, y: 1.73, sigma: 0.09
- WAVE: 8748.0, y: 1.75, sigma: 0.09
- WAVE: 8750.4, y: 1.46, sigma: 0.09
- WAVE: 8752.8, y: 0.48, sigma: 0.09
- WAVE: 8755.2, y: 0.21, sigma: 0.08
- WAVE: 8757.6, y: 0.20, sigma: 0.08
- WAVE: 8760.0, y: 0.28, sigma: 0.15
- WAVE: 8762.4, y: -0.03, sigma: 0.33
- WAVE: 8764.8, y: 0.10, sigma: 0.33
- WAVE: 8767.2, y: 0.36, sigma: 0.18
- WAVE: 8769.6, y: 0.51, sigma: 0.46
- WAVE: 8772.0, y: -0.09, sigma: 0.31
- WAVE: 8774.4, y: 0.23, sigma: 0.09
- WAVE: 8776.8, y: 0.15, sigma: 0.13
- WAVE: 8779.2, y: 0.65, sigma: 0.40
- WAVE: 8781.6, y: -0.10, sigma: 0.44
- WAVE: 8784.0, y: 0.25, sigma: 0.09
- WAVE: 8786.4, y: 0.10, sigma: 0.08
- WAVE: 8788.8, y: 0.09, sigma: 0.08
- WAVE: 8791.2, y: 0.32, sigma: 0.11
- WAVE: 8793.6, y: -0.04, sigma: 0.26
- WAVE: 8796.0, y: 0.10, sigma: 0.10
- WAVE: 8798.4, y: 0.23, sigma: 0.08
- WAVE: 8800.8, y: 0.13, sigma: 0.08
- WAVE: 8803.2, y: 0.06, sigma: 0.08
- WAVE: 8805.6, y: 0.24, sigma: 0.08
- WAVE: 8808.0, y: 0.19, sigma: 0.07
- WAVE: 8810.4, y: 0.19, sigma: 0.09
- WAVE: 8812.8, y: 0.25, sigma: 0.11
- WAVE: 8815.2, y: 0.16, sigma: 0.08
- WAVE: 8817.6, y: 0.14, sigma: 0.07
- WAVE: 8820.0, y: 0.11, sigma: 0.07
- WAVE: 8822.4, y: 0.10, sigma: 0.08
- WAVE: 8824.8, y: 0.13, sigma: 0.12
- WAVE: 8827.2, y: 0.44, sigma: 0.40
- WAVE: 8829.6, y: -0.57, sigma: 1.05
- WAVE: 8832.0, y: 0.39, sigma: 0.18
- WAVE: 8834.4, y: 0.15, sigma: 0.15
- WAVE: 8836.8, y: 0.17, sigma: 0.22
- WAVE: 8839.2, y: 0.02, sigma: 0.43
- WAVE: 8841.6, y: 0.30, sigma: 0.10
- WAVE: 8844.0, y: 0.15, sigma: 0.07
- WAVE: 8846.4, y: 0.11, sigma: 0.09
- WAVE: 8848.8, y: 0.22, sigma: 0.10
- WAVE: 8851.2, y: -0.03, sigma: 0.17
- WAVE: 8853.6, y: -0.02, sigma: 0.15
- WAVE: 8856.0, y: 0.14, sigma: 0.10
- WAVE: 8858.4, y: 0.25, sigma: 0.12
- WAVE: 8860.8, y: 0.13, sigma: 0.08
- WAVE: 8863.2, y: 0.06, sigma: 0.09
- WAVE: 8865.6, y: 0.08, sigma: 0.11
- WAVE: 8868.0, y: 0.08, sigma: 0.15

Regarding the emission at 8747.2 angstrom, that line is [O II] 3727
